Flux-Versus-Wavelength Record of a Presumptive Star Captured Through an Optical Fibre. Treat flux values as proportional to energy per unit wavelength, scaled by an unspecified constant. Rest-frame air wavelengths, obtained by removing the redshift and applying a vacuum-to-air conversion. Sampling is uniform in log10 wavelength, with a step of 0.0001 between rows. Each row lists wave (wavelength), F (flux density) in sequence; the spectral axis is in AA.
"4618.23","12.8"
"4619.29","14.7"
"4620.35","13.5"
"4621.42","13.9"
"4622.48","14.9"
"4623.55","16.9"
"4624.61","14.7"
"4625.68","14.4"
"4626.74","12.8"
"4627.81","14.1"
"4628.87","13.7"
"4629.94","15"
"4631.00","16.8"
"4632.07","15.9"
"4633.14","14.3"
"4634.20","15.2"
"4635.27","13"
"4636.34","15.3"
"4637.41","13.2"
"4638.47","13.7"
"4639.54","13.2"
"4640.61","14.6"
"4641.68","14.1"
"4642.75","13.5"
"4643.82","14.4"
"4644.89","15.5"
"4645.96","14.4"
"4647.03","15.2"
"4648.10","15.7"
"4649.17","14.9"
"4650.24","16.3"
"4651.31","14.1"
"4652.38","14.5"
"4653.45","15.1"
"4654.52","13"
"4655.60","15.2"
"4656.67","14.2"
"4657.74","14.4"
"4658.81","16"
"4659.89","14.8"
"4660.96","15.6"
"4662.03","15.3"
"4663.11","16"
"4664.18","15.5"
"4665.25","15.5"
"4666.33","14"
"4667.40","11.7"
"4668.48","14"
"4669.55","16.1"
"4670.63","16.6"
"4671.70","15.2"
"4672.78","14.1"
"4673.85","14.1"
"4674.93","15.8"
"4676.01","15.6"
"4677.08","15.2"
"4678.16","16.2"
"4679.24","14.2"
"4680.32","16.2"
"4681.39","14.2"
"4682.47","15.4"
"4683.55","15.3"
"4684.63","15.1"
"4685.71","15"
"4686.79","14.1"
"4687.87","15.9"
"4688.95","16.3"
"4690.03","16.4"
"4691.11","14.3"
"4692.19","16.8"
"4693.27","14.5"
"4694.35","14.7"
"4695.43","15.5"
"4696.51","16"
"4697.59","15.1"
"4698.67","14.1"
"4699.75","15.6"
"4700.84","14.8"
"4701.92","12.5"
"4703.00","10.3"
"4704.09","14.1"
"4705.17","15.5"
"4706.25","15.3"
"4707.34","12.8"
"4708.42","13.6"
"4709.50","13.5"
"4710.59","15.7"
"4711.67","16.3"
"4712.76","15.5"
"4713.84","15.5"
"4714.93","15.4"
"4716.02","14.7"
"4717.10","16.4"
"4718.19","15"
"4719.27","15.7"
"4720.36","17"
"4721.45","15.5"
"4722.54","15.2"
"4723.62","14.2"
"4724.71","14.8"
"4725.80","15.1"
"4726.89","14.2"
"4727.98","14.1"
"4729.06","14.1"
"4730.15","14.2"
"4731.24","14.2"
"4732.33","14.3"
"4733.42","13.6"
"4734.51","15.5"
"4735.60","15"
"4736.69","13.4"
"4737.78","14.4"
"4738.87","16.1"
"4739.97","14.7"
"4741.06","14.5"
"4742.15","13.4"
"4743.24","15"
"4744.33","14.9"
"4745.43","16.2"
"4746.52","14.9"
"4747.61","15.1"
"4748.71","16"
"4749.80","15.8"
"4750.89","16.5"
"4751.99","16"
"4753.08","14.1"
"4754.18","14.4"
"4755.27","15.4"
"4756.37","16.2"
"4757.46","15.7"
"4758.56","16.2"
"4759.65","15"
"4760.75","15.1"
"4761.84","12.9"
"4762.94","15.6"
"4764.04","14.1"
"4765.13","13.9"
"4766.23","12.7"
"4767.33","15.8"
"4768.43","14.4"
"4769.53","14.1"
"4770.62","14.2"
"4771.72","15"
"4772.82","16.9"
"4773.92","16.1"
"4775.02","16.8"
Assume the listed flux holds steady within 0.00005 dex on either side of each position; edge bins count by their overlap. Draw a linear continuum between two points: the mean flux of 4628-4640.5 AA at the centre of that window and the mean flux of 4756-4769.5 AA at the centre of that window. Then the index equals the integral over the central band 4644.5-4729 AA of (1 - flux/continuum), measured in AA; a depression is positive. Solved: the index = -2.1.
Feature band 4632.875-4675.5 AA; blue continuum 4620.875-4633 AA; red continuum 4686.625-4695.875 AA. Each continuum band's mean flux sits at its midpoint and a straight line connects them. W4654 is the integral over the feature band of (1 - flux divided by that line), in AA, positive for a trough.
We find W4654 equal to 1.1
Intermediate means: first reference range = 14.8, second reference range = 15.4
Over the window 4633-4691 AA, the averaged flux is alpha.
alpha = 14.9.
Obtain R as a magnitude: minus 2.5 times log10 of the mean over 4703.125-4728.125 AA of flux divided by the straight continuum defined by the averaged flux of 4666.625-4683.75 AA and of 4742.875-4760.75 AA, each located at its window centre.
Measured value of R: 0.02 mag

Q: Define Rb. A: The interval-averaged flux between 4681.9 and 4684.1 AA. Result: 15.3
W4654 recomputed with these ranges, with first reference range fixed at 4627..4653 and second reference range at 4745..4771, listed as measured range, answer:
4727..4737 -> 0.4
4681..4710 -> 0.2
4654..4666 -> -0.3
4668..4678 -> -0.4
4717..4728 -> -0.2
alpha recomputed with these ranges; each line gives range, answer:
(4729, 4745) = 14.5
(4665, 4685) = 15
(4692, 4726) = 14.9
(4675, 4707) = 15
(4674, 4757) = 15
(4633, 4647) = 14.2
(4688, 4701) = 15.4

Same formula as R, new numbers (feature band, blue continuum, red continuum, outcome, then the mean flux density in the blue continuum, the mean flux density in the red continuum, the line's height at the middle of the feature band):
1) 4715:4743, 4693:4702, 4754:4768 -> 0.01 mag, 14.9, 14.9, 14.9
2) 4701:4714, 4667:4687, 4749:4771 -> 0.06 mag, 15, 14.9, 15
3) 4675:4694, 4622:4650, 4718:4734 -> -0.05 mag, 14.6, 14.7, 14.7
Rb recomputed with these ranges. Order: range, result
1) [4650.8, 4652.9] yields 14.3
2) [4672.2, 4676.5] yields 14.9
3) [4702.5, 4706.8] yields 13.8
